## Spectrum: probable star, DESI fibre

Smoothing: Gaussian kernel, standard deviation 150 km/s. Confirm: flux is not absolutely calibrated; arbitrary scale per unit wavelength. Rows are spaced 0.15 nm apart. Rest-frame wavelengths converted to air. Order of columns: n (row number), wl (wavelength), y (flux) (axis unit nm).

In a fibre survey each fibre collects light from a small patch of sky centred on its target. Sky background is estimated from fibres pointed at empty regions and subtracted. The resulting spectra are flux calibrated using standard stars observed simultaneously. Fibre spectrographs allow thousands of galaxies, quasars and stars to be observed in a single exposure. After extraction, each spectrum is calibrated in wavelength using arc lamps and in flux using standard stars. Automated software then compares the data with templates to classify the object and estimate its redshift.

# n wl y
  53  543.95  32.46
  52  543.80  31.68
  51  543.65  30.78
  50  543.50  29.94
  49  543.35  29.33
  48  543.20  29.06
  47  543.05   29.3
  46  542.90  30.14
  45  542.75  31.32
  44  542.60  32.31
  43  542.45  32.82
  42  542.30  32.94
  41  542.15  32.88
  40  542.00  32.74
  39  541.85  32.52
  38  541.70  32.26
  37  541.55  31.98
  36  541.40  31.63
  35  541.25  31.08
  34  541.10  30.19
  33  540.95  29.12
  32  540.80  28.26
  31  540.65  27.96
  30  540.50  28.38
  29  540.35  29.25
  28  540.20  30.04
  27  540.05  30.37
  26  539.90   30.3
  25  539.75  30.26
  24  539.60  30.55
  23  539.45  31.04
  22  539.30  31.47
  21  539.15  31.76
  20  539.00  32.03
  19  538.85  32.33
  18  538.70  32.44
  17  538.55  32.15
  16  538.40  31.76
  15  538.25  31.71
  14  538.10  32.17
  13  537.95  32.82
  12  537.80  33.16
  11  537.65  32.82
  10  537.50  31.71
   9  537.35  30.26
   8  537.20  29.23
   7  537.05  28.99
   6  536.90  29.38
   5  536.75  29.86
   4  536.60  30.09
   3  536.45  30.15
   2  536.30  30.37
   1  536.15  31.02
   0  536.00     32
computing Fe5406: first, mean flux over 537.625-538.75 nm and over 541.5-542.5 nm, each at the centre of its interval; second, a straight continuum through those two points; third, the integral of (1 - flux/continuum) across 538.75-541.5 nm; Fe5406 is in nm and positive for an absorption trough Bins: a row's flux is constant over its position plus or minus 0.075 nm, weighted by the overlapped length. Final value 0.18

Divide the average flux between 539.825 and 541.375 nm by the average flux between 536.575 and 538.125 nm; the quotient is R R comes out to 1.0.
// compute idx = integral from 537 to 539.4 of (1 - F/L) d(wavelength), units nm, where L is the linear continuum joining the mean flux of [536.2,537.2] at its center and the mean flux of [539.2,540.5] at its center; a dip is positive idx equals -0.13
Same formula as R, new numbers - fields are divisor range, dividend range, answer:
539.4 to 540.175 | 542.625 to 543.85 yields 0.99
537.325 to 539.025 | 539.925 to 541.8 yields 0.94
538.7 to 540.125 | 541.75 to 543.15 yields 1.02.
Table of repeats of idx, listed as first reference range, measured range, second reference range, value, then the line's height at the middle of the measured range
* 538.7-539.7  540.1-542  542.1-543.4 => 0.06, 31.3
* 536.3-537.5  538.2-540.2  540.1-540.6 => -0.13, 29.4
